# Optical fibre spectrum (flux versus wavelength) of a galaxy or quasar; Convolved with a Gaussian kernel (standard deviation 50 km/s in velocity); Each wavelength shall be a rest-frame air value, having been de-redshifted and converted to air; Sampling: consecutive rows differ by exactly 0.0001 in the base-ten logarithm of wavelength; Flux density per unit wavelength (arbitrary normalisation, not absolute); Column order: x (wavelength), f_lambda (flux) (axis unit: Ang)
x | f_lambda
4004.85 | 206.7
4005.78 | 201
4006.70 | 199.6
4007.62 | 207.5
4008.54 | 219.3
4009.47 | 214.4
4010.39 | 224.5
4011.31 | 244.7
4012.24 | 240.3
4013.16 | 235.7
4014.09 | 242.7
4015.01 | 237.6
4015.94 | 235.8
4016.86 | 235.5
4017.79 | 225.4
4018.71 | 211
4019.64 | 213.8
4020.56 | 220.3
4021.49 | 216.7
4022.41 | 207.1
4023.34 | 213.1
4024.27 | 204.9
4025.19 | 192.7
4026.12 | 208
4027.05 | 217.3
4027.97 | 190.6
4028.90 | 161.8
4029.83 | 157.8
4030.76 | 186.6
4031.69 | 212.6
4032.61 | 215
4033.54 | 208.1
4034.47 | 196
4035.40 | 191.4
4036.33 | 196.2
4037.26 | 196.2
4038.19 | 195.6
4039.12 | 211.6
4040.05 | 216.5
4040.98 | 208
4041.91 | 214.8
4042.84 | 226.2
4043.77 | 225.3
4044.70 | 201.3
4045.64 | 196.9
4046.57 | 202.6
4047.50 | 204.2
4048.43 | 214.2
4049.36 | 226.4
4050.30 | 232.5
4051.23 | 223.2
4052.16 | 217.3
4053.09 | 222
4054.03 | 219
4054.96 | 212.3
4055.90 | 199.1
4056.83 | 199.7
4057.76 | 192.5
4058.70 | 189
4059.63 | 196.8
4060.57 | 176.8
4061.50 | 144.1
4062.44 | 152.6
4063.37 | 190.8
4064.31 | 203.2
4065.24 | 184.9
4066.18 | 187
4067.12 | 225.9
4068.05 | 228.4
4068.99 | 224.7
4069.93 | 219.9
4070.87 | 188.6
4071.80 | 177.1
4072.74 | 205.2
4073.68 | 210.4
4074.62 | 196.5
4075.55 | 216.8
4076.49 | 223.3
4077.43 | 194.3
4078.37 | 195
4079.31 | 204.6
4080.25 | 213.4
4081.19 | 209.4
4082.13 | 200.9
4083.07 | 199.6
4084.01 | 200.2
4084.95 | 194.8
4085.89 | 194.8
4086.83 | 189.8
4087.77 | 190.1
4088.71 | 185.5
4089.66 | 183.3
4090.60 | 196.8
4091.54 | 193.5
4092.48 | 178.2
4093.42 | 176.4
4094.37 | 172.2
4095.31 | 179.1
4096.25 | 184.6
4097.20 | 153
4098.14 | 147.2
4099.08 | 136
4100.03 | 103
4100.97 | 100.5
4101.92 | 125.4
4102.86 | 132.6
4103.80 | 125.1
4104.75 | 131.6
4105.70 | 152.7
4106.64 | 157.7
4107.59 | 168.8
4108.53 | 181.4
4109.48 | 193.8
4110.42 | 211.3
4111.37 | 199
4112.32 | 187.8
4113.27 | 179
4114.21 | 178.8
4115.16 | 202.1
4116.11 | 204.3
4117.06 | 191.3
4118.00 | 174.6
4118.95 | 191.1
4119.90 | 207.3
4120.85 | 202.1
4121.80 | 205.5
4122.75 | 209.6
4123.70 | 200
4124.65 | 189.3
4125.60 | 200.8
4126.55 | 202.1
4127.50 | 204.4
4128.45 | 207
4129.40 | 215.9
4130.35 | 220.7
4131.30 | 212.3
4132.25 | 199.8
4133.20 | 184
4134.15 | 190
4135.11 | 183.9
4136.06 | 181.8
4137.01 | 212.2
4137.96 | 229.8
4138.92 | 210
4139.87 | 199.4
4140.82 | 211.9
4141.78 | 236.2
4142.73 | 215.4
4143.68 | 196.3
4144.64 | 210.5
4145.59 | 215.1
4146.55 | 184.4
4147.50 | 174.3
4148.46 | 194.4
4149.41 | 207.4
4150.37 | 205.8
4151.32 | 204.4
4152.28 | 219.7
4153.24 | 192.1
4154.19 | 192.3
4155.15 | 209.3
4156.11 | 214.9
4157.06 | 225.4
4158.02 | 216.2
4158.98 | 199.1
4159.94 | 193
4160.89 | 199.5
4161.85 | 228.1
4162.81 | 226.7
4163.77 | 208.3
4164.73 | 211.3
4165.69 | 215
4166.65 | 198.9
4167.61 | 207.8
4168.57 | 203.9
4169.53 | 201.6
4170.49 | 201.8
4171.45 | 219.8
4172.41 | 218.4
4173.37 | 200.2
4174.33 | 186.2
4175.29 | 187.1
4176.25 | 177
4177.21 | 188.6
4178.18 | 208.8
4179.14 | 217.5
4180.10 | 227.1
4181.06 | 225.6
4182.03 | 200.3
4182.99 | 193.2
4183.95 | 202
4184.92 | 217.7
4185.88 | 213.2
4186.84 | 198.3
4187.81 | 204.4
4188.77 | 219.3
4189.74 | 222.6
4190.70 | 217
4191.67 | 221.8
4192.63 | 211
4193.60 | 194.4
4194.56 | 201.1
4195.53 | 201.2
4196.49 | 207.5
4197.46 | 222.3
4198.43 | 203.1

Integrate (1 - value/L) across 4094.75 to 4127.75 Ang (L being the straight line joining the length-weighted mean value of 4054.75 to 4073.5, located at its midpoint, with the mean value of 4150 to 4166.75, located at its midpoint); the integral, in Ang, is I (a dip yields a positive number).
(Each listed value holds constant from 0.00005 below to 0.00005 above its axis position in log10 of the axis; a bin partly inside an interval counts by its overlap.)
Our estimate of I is 4.5 Ang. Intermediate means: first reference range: 195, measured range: 174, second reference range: 209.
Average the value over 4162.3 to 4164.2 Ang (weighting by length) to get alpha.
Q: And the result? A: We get 218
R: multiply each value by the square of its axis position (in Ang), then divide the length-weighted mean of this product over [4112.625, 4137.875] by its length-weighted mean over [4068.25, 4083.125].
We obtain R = 0.99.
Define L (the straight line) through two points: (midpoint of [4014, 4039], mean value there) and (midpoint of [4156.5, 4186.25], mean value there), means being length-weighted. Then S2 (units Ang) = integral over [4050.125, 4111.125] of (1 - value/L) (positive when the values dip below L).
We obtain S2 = 6.1 Ang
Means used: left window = 207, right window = 207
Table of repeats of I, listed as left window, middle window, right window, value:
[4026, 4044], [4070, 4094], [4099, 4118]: -2.63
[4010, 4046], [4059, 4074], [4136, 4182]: 1.09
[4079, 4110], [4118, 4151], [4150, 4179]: -2.10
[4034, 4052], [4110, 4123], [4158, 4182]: 0.75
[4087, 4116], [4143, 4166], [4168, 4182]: -1.40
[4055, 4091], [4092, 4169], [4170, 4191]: 4.14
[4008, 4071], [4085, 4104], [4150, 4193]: 4.06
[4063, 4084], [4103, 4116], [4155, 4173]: 2.04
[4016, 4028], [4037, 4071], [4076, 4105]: -1.60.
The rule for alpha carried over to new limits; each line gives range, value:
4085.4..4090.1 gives 189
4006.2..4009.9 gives 210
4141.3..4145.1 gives 215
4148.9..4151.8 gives 206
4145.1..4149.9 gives 195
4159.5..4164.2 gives 211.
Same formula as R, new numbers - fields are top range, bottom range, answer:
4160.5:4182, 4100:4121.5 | 1.24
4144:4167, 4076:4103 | 1.19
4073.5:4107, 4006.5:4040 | 0.86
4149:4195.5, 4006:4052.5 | 1.05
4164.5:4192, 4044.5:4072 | 1.09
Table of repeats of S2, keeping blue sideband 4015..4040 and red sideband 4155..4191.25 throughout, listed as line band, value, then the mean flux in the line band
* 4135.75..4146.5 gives -0.1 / 210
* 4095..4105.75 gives 3.6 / 138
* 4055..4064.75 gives 1.0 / 186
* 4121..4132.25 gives 0.1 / 206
